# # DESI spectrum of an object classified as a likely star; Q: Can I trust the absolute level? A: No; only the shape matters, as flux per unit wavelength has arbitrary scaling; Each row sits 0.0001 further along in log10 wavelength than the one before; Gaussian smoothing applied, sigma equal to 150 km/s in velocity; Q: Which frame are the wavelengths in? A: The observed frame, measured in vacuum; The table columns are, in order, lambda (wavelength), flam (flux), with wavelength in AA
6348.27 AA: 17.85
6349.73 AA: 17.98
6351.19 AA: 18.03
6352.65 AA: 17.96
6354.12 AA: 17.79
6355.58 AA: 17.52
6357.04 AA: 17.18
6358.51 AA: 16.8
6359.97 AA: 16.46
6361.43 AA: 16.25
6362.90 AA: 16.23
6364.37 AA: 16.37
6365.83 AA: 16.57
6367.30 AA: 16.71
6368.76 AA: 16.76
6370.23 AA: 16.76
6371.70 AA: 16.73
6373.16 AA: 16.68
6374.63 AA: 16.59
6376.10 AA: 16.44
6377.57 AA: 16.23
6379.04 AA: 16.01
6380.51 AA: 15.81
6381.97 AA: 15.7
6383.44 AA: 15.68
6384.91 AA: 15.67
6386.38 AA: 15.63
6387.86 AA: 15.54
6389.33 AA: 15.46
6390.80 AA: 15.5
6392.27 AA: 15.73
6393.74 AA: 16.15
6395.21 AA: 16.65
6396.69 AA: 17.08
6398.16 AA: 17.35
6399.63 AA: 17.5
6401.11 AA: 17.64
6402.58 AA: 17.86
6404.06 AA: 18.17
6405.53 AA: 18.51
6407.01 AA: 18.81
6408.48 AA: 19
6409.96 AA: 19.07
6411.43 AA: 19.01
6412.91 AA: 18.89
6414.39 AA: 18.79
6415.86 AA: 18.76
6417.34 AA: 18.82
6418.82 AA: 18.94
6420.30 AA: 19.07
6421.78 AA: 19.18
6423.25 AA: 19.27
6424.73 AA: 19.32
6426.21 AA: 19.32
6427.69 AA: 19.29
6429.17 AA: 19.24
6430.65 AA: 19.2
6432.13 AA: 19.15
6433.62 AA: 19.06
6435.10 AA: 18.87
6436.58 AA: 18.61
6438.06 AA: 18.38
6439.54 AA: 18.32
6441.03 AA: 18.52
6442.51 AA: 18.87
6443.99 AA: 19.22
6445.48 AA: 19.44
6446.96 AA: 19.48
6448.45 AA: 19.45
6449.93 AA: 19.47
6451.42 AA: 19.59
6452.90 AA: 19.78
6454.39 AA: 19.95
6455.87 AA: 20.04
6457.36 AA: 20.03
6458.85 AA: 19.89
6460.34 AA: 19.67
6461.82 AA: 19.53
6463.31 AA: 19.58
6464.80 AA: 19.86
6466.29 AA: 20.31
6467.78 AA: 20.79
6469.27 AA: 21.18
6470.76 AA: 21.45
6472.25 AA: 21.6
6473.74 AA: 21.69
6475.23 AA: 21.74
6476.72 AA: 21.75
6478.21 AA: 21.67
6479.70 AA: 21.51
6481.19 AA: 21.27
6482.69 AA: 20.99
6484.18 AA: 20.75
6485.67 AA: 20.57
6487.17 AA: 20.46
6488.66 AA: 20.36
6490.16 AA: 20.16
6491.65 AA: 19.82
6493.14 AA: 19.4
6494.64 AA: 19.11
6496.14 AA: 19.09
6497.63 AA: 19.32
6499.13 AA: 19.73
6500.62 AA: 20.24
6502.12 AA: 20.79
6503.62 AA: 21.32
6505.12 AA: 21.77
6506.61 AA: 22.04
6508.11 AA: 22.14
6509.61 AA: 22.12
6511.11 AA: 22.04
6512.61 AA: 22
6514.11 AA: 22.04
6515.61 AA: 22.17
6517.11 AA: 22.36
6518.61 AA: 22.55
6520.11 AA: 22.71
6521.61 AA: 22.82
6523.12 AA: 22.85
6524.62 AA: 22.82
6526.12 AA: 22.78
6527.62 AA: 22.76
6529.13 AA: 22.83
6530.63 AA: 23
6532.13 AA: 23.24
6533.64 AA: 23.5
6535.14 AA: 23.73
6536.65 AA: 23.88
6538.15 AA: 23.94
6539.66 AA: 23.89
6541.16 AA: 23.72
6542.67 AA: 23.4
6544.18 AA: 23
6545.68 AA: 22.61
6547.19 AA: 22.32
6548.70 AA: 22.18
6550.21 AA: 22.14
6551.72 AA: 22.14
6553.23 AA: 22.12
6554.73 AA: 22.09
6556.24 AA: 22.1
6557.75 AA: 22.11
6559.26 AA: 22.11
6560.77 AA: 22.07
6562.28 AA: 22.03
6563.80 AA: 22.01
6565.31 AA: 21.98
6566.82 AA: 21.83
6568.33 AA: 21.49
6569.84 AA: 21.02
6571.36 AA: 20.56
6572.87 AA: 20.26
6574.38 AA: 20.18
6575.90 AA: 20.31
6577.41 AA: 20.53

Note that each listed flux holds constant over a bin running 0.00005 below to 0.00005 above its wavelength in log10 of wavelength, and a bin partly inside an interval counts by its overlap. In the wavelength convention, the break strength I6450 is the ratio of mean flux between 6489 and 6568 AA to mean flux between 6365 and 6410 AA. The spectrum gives 1.32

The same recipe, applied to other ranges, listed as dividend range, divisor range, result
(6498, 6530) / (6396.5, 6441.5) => 1.18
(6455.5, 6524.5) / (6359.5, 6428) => 1.21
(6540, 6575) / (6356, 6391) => 1.35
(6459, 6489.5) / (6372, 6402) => 1.28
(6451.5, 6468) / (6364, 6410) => 1.19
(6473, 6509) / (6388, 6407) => 1.22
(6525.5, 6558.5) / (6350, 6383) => 1.37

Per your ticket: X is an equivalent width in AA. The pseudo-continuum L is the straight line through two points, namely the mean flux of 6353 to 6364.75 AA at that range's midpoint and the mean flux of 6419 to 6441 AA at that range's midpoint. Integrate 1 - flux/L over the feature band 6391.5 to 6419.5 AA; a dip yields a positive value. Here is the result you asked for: 0.4 AA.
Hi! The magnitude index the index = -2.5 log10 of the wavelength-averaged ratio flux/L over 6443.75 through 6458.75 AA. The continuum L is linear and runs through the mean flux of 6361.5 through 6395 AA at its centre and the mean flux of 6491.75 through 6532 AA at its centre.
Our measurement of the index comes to -0.029 mag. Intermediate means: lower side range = 16.1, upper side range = 21.6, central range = 19.7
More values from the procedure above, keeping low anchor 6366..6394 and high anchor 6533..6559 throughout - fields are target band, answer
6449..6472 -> -0.04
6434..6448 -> -0.02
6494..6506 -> 0.04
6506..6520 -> -0.03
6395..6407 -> -0.05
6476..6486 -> -0.05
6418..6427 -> -0.08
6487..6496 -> 0.05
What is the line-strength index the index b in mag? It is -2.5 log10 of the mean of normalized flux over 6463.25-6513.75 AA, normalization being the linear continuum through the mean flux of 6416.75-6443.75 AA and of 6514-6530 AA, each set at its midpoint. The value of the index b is 0.02 mag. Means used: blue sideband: 19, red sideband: 22.6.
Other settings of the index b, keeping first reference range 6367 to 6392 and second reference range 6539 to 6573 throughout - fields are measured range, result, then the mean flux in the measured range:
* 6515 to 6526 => -0.084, 22.6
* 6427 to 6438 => -0.064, 19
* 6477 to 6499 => -0.028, 20.3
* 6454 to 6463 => -0.058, 19.8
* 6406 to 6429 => -0.097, 19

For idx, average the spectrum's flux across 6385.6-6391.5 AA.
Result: 15.5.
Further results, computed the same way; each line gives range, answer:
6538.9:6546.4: 23.3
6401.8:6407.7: 18.3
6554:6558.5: 22.1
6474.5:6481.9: 21.6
